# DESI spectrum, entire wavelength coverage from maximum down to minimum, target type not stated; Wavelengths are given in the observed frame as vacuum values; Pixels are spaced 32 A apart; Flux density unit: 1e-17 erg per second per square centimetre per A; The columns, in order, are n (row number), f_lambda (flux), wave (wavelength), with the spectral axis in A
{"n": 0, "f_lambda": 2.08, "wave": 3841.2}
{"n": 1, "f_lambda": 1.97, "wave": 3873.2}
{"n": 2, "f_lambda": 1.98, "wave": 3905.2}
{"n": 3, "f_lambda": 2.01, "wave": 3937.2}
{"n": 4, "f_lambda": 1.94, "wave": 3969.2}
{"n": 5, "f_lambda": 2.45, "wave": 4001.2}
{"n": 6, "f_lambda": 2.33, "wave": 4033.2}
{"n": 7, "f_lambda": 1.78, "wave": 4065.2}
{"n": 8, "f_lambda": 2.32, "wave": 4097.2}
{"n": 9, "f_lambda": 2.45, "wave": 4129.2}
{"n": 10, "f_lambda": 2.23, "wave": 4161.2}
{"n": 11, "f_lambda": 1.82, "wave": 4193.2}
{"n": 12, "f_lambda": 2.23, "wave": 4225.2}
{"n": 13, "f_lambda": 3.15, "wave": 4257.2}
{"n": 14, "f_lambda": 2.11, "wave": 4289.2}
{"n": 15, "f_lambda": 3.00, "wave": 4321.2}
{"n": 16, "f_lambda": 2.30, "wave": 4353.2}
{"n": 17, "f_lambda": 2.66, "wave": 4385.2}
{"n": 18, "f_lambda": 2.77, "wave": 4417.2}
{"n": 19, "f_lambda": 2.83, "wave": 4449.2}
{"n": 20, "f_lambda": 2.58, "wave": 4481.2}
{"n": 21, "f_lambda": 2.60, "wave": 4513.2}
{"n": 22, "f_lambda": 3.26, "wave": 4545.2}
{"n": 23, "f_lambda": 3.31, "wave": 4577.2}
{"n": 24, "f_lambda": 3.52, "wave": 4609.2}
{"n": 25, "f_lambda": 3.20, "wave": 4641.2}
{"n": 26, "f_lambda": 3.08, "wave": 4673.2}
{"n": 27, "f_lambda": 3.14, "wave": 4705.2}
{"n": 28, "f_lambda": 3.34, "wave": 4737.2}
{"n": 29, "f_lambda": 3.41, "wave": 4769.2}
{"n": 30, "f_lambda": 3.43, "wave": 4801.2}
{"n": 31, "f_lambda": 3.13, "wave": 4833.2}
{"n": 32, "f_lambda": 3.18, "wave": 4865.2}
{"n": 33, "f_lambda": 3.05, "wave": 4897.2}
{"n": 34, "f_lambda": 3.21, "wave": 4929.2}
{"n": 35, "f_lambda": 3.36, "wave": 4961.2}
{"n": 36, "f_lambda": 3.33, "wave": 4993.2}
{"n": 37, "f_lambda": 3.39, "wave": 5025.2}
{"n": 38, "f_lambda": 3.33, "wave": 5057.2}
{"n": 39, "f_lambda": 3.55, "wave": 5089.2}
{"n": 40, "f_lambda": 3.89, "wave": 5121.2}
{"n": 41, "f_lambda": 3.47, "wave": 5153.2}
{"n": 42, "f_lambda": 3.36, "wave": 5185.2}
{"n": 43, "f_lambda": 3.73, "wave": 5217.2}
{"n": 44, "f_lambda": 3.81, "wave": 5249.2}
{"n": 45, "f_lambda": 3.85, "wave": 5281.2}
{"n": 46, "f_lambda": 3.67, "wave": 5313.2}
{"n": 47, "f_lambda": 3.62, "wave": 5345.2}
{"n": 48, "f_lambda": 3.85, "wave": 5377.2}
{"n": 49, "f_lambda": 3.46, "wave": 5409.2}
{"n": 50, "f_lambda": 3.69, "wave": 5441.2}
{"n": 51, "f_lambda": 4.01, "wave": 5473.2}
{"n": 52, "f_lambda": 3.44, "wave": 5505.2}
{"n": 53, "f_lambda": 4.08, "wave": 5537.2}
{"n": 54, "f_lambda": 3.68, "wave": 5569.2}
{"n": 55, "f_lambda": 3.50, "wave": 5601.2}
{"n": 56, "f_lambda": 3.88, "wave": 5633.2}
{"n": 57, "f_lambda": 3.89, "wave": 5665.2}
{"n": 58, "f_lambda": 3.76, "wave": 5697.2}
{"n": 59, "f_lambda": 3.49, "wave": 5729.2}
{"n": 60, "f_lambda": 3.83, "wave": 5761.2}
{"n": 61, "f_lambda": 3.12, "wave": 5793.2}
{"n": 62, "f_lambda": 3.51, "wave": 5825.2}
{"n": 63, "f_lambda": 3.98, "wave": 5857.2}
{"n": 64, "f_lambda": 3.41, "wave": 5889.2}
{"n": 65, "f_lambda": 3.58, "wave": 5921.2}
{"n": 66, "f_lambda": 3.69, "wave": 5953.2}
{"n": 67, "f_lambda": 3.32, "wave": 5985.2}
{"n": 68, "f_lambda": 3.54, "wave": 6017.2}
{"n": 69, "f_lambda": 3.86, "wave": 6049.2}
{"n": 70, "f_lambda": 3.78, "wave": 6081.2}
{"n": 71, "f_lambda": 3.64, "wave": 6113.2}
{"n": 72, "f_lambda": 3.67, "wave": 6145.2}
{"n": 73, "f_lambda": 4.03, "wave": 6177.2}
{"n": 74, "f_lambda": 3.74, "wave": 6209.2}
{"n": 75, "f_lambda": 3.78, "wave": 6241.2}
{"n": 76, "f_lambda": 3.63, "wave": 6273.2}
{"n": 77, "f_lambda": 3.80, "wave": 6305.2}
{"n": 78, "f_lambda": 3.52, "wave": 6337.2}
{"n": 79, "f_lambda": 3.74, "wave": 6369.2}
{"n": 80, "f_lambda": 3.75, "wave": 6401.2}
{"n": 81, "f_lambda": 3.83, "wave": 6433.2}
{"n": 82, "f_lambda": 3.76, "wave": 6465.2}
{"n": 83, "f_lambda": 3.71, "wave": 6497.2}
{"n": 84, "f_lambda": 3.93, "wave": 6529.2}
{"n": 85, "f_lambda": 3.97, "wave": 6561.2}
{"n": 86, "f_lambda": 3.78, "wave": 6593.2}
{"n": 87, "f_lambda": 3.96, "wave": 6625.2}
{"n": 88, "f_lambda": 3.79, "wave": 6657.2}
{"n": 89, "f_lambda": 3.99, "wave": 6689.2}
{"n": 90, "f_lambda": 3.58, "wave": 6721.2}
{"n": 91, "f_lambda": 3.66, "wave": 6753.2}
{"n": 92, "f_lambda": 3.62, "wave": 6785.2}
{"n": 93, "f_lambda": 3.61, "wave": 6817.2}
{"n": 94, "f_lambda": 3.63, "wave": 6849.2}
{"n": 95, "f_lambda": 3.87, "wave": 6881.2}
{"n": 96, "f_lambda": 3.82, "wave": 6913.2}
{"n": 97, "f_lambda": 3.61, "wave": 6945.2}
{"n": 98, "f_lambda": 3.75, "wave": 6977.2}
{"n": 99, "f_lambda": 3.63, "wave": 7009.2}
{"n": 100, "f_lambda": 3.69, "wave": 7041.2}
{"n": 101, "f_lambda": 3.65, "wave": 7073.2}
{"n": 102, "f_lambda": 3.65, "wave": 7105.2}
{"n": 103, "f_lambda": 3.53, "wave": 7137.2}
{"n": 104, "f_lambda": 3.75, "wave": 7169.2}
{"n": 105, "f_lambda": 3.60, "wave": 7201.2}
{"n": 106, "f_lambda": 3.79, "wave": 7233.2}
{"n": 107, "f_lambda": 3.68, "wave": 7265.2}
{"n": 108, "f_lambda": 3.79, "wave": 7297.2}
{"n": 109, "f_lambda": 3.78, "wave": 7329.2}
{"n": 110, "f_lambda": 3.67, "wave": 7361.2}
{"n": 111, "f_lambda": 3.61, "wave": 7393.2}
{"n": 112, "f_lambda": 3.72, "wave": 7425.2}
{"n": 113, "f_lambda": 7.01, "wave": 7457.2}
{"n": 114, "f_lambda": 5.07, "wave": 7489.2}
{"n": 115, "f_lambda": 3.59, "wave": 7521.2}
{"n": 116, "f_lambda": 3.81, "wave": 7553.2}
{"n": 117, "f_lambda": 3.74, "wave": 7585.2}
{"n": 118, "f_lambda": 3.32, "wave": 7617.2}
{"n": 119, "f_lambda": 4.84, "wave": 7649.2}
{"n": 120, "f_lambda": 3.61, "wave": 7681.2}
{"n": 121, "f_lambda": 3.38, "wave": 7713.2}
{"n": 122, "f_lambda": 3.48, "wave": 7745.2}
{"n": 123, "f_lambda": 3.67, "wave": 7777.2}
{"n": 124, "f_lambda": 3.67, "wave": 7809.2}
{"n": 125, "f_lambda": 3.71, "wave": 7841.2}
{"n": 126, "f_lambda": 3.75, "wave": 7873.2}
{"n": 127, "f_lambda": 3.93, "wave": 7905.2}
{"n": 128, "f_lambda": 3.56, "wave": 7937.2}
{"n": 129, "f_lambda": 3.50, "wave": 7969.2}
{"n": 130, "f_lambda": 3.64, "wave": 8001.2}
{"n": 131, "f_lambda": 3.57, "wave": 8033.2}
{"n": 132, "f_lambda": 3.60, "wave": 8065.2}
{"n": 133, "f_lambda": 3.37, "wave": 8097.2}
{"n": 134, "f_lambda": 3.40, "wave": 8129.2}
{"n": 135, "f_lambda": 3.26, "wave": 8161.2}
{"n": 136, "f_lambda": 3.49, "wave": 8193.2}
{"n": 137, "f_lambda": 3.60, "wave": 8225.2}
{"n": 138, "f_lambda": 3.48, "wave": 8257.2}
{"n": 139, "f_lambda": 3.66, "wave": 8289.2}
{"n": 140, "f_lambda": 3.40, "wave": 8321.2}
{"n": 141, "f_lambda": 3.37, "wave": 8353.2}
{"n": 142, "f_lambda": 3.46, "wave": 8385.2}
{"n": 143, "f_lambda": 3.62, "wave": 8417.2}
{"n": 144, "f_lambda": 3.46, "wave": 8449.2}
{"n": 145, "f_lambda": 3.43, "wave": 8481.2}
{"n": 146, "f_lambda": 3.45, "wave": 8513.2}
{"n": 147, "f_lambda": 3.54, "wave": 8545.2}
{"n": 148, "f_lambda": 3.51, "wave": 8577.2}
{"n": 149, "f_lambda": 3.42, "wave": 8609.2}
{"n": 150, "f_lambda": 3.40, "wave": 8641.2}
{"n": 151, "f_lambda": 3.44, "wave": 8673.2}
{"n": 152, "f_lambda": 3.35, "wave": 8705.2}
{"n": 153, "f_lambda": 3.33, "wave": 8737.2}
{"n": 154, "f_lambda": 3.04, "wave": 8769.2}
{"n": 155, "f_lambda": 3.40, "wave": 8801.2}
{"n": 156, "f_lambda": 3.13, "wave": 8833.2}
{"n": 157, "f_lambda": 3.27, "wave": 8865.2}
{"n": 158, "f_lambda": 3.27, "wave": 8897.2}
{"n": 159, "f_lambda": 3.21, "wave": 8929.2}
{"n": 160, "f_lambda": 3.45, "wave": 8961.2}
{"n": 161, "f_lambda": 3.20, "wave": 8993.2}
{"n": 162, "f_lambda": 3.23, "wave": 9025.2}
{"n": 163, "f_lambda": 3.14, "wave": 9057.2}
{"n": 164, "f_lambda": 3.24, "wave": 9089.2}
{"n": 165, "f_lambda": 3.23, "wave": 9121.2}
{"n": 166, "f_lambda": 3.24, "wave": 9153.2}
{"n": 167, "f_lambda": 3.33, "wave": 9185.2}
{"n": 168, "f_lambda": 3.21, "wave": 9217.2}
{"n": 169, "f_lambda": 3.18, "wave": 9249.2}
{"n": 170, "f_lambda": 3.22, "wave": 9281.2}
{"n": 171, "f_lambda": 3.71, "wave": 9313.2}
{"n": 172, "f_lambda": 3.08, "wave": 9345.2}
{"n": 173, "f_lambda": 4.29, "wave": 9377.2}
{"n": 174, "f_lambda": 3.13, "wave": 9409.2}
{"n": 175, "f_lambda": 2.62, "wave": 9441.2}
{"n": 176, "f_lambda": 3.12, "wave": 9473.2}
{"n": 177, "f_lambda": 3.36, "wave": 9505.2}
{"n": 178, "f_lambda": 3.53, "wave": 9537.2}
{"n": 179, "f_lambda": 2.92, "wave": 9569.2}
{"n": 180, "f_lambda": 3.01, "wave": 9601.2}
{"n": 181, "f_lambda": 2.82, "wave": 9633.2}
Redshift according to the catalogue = 0.14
